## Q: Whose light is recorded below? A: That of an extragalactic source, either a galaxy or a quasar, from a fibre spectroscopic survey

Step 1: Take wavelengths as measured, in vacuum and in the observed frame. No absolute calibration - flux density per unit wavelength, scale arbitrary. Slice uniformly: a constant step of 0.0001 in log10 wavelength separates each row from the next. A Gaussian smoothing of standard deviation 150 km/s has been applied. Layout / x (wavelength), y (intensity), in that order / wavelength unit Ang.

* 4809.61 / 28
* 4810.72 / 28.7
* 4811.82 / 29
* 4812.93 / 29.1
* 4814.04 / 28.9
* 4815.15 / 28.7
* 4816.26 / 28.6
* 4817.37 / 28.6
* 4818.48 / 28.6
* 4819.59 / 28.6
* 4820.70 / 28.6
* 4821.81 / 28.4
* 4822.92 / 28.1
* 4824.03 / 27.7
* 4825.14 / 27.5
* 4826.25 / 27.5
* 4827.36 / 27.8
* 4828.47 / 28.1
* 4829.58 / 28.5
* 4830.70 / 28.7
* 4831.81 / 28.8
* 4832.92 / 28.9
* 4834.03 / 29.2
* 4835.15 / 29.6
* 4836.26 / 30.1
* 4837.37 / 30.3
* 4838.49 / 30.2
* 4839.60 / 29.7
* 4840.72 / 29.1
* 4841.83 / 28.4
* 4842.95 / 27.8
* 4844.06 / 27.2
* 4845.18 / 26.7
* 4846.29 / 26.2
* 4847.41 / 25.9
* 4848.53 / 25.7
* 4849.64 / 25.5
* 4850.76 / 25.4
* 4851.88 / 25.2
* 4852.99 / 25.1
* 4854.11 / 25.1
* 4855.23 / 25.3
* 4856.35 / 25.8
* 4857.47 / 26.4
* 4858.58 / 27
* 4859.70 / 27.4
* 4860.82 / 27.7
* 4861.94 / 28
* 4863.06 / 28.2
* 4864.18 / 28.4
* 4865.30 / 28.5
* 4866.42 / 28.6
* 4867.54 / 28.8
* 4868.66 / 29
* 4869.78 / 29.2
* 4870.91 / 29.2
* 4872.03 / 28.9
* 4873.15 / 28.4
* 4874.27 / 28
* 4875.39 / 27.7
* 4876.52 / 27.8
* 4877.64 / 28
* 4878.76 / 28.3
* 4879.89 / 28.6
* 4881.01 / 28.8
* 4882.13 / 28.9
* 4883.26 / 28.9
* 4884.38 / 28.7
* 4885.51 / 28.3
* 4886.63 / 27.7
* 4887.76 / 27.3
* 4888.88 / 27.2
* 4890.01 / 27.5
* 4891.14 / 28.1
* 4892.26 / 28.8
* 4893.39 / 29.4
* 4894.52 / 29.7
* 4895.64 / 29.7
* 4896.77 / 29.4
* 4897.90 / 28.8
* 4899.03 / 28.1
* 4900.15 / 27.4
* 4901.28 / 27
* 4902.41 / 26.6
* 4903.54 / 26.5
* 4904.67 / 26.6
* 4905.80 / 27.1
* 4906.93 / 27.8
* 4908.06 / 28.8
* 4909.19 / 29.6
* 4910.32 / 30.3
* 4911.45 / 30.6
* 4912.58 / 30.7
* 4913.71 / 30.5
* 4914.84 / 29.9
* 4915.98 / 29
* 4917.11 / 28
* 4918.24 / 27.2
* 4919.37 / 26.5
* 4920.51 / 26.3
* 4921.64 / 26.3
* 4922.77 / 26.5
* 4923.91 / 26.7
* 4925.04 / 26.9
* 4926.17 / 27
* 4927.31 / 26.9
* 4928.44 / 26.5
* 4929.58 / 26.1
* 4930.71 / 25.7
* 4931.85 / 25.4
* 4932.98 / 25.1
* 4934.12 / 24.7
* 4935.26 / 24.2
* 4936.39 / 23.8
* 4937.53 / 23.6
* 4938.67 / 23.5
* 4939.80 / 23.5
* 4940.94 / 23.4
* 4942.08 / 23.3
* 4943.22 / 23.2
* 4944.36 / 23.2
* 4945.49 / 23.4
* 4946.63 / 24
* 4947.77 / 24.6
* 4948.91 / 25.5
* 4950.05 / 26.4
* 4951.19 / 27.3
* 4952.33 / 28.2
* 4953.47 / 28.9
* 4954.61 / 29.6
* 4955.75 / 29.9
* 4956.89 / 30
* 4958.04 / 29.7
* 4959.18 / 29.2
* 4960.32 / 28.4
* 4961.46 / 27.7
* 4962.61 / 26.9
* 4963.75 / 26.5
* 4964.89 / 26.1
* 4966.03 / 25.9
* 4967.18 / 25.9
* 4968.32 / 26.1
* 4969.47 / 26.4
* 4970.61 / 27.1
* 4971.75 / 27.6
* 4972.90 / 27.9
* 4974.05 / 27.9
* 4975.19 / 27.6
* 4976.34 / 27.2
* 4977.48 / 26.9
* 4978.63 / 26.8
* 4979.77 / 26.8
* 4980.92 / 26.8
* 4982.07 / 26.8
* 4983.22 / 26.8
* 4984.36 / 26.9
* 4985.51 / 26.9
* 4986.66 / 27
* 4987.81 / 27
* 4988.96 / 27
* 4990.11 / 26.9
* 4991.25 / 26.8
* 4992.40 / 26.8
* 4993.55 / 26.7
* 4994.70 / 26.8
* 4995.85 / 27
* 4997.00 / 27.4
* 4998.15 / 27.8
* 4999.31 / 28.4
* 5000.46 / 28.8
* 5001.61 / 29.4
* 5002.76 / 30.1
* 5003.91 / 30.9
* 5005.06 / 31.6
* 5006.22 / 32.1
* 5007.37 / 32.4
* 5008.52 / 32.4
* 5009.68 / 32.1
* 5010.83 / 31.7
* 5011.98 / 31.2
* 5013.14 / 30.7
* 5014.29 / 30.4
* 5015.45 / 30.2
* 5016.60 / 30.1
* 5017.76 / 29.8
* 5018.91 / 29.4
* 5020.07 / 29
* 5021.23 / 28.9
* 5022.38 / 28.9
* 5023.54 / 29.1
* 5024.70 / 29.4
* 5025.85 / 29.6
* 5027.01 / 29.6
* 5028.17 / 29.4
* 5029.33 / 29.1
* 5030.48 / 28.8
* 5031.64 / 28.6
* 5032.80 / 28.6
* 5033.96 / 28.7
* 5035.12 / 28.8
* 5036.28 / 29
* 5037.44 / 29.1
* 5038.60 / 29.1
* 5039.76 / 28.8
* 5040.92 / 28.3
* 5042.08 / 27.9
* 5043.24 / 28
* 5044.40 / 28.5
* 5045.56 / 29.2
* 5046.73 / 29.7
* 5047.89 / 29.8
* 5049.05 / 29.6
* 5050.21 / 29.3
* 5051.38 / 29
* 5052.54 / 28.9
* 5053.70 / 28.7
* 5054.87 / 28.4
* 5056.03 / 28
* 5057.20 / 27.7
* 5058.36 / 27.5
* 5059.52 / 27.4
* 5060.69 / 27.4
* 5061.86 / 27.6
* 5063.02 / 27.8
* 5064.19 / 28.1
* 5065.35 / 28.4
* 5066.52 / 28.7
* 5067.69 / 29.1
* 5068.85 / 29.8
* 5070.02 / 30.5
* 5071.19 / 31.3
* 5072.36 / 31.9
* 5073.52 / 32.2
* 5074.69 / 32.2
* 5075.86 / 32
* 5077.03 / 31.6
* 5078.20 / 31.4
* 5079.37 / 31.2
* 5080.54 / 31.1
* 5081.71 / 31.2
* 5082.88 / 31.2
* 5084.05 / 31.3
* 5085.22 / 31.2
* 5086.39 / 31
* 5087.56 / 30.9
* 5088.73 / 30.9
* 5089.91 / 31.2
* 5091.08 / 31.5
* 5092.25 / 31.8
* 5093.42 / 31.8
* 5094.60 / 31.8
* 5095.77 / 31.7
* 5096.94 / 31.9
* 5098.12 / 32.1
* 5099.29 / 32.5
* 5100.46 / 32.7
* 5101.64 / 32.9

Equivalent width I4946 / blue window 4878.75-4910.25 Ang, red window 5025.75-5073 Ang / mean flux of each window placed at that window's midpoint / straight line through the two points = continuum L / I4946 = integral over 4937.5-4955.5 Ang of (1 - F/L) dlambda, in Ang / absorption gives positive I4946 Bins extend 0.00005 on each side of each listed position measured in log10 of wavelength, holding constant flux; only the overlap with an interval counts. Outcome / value 2.0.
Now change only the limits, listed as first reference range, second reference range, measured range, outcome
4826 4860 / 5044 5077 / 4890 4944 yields 2.1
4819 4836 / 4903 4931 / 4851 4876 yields 0.6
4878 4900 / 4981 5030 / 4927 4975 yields 4.3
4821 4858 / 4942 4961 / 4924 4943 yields 1.4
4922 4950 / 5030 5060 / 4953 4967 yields -1.3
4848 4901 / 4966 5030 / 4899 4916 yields -0.3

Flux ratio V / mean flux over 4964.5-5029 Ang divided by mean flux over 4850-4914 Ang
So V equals 1.0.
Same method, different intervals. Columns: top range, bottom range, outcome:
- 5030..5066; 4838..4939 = 1.04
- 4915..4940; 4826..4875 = 0.93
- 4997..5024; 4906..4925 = 1.06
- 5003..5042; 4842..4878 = 1.09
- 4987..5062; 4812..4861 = 1.04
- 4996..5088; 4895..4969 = 1.10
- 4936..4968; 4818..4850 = 0.93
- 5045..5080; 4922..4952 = 1.18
